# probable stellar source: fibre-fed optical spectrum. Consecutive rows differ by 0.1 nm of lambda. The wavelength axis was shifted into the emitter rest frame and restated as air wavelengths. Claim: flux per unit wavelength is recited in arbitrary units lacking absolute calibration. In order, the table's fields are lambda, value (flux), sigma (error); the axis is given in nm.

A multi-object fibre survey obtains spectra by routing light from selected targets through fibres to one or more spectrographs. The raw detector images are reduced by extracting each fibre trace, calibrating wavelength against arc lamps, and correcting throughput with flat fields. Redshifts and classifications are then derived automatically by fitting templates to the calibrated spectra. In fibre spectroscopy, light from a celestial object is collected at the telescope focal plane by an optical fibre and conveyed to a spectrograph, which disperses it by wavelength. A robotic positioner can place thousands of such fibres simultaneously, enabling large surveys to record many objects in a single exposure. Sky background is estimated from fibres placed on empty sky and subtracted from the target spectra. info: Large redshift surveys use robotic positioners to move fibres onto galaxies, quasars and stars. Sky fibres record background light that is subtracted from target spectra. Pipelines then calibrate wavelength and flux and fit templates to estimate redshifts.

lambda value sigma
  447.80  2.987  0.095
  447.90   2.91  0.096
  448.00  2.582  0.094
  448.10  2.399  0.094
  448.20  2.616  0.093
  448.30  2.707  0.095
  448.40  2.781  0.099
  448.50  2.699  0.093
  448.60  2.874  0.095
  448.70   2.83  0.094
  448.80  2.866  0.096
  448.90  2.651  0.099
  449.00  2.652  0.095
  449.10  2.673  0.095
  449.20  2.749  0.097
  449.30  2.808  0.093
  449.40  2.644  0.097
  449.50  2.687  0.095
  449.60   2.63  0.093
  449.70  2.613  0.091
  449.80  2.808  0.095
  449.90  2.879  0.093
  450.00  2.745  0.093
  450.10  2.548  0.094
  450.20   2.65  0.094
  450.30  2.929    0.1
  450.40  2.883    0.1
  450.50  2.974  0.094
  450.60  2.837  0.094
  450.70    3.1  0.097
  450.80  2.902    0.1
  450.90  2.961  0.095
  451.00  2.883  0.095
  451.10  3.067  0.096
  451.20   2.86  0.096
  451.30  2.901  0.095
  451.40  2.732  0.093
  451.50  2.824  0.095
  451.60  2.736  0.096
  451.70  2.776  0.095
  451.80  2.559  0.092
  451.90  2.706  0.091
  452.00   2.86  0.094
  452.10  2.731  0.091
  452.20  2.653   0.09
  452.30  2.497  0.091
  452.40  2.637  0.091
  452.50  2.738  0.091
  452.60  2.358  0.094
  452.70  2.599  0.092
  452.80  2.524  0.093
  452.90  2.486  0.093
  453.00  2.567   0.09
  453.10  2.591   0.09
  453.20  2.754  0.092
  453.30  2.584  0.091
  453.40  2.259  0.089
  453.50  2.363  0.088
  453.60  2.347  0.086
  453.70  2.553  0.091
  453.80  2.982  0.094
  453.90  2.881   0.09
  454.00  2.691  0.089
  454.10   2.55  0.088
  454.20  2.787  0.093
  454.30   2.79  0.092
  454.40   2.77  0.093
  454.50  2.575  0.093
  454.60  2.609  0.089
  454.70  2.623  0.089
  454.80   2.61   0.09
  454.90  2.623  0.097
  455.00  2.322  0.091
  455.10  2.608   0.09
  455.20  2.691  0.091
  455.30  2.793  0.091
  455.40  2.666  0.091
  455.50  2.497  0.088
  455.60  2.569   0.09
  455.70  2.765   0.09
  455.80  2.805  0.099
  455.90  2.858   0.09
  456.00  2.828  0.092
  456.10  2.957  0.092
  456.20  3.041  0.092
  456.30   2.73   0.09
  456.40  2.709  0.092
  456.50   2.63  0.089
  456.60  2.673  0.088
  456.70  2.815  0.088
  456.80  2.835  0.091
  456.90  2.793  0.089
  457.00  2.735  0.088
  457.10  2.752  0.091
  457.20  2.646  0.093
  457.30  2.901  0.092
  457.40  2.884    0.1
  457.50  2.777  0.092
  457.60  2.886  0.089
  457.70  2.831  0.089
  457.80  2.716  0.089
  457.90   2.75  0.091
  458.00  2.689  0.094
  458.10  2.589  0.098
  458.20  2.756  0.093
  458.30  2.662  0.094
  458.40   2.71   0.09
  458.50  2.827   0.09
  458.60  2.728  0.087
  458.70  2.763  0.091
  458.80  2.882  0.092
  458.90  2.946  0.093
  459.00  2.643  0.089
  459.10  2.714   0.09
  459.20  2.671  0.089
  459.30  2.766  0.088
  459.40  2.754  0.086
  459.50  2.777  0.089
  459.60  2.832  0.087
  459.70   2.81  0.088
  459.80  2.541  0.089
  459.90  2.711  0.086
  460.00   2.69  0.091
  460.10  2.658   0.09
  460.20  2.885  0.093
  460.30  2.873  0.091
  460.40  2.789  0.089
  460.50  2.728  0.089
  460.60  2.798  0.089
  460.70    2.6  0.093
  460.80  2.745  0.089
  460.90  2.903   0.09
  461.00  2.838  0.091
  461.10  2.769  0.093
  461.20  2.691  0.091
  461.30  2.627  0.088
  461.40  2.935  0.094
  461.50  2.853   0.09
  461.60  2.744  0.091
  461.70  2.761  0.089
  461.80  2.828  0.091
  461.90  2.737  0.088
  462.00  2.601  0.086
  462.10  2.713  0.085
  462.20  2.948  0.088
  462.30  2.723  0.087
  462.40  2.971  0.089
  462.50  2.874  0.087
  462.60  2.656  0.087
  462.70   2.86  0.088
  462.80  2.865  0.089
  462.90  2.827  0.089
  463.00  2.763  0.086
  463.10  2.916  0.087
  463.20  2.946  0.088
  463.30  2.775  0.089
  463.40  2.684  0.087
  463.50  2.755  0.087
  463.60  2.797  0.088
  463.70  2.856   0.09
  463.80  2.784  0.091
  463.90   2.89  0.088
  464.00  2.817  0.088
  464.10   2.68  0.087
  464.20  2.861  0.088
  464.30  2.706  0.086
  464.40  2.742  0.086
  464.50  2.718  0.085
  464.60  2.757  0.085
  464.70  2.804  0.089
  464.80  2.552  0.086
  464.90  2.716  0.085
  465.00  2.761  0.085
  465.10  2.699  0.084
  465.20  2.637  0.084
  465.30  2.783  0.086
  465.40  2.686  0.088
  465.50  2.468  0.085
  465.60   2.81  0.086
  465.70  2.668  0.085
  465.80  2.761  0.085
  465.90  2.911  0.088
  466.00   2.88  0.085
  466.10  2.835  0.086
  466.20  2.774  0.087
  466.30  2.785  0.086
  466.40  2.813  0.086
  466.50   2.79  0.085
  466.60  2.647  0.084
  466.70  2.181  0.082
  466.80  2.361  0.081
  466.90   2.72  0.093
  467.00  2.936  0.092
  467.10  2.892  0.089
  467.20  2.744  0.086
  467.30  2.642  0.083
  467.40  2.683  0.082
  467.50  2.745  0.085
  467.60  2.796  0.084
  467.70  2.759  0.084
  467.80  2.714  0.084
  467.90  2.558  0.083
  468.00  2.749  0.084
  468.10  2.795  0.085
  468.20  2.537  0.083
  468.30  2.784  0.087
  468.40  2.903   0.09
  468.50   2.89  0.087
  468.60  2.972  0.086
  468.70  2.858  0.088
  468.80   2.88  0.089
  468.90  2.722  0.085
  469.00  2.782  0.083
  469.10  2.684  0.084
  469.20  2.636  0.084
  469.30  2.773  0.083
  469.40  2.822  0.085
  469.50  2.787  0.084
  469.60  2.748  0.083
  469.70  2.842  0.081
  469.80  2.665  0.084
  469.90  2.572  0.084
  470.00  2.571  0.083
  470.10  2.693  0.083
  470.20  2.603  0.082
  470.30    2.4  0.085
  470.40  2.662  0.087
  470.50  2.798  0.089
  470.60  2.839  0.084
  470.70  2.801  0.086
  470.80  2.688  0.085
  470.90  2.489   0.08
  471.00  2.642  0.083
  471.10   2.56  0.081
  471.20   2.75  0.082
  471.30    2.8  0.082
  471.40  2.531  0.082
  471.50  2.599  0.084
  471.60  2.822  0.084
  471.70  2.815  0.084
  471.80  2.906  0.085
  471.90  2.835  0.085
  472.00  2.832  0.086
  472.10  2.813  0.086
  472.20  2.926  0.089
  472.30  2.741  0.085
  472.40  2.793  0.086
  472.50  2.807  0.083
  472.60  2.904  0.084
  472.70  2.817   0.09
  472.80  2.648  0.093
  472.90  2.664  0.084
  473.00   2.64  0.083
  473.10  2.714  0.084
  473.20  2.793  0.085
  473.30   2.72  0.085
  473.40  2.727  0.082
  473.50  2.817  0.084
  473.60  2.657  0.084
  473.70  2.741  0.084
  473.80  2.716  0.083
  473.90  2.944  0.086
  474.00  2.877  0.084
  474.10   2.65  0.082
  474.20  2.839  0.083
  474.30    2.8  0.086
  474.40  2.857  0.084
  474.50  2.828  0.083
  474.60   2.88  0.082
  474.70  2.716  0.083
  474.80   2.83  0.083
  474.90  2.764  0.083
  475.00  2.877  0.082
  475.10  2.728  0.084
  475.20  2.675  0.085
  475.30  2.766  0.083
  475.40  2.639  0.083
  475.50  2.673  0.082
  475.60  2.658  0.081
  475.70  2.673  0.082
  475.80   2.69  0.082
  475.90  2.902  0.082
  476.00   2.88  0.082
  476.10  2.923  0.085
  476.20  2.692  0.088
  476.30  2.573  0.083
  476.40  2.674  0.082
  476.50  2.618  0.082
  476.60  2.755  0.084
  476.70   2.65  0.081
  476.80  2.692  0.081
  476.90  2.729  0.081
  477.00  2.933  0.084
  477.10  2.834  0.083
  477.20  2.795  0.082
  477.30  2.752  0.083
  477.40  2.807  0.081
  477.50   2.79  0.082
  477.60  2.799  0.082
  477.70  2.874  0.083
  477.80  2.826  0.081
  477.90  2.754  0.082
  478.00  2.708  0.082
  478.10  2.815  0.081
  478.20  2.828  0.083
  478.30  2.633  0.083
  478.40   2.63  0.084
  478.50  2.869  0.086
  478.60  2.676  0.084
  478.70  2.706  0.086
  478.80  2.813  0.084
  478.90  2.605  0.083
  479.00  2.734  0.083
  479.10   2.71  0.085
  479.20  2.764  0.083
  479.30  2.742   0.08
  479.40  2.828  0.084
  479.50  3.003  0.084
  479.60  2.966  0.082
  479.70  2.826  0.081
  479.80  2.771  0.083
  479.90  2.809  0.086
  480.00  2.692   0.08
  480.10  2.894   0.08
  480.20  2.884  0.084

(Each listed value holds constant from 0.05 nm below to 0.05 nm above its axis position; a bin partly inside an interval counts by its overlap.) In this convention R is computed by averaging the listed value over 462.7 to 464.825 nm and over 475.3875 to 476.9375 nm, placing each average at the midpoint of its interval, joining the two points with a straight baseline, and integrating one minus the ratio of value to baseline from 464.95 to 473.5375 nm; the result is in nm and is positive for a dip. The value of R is 0.076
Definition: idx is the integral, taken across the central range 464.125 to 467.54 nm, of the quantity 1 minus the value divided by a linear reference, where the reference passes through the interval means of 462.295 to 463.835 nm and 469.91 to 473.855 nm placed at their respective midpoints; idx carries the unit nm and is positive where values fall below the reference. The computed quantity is 0.09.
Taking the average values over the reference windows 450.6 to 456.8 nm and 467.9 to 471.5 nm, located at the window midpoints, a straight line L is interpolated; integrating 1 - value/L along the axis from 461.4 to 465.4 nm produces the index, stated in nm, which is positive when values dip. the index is -0.10 nm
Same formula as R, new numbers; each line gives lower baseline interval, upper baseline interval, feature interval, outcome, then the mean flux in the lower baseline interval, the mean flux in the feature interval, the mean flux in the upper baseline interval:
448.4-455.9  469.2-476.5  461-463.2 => -0.06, 2.7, 2.8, 2.74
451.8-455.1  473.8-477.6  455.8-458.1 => -0.13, 2.61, 2.79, 2.77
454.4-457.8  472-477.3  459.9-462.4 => -0.03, 2.73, 2.77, 2.76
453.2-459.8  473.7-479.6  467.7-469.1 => -0.02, 2.72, 2.78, 2.77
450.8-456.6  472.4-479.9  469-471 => 0.04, 2.69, 2.69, 2.77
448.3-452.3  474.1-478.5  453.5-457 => 0.10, 2.78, 2.7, 2.76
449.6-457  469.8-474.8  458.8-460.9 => -0.02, 2.71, 2.75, 2.74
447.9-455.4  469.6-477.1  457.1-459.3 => -0.04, 2.7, 2.76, 2.74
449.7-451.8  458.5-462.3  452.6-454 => 0.12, 2.84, 2.57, 2.76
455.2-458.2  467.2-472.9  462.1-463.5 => -0.04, 2.76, 2.82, 2.74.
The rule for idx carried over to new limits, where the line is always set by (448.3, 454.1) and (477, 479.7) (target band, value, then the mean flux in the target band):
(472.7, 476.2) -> 0.015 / 2.76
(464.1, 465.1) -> 0.007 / 2.73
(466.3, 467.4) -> 0.031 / 2.68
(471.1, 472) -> 0.005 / 2.75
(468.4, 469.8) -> -0.019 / 2.8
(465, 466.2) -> 0.005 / 2.74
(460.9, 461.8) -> -0.014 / 2.79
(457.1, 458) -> -0.019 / 2.79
